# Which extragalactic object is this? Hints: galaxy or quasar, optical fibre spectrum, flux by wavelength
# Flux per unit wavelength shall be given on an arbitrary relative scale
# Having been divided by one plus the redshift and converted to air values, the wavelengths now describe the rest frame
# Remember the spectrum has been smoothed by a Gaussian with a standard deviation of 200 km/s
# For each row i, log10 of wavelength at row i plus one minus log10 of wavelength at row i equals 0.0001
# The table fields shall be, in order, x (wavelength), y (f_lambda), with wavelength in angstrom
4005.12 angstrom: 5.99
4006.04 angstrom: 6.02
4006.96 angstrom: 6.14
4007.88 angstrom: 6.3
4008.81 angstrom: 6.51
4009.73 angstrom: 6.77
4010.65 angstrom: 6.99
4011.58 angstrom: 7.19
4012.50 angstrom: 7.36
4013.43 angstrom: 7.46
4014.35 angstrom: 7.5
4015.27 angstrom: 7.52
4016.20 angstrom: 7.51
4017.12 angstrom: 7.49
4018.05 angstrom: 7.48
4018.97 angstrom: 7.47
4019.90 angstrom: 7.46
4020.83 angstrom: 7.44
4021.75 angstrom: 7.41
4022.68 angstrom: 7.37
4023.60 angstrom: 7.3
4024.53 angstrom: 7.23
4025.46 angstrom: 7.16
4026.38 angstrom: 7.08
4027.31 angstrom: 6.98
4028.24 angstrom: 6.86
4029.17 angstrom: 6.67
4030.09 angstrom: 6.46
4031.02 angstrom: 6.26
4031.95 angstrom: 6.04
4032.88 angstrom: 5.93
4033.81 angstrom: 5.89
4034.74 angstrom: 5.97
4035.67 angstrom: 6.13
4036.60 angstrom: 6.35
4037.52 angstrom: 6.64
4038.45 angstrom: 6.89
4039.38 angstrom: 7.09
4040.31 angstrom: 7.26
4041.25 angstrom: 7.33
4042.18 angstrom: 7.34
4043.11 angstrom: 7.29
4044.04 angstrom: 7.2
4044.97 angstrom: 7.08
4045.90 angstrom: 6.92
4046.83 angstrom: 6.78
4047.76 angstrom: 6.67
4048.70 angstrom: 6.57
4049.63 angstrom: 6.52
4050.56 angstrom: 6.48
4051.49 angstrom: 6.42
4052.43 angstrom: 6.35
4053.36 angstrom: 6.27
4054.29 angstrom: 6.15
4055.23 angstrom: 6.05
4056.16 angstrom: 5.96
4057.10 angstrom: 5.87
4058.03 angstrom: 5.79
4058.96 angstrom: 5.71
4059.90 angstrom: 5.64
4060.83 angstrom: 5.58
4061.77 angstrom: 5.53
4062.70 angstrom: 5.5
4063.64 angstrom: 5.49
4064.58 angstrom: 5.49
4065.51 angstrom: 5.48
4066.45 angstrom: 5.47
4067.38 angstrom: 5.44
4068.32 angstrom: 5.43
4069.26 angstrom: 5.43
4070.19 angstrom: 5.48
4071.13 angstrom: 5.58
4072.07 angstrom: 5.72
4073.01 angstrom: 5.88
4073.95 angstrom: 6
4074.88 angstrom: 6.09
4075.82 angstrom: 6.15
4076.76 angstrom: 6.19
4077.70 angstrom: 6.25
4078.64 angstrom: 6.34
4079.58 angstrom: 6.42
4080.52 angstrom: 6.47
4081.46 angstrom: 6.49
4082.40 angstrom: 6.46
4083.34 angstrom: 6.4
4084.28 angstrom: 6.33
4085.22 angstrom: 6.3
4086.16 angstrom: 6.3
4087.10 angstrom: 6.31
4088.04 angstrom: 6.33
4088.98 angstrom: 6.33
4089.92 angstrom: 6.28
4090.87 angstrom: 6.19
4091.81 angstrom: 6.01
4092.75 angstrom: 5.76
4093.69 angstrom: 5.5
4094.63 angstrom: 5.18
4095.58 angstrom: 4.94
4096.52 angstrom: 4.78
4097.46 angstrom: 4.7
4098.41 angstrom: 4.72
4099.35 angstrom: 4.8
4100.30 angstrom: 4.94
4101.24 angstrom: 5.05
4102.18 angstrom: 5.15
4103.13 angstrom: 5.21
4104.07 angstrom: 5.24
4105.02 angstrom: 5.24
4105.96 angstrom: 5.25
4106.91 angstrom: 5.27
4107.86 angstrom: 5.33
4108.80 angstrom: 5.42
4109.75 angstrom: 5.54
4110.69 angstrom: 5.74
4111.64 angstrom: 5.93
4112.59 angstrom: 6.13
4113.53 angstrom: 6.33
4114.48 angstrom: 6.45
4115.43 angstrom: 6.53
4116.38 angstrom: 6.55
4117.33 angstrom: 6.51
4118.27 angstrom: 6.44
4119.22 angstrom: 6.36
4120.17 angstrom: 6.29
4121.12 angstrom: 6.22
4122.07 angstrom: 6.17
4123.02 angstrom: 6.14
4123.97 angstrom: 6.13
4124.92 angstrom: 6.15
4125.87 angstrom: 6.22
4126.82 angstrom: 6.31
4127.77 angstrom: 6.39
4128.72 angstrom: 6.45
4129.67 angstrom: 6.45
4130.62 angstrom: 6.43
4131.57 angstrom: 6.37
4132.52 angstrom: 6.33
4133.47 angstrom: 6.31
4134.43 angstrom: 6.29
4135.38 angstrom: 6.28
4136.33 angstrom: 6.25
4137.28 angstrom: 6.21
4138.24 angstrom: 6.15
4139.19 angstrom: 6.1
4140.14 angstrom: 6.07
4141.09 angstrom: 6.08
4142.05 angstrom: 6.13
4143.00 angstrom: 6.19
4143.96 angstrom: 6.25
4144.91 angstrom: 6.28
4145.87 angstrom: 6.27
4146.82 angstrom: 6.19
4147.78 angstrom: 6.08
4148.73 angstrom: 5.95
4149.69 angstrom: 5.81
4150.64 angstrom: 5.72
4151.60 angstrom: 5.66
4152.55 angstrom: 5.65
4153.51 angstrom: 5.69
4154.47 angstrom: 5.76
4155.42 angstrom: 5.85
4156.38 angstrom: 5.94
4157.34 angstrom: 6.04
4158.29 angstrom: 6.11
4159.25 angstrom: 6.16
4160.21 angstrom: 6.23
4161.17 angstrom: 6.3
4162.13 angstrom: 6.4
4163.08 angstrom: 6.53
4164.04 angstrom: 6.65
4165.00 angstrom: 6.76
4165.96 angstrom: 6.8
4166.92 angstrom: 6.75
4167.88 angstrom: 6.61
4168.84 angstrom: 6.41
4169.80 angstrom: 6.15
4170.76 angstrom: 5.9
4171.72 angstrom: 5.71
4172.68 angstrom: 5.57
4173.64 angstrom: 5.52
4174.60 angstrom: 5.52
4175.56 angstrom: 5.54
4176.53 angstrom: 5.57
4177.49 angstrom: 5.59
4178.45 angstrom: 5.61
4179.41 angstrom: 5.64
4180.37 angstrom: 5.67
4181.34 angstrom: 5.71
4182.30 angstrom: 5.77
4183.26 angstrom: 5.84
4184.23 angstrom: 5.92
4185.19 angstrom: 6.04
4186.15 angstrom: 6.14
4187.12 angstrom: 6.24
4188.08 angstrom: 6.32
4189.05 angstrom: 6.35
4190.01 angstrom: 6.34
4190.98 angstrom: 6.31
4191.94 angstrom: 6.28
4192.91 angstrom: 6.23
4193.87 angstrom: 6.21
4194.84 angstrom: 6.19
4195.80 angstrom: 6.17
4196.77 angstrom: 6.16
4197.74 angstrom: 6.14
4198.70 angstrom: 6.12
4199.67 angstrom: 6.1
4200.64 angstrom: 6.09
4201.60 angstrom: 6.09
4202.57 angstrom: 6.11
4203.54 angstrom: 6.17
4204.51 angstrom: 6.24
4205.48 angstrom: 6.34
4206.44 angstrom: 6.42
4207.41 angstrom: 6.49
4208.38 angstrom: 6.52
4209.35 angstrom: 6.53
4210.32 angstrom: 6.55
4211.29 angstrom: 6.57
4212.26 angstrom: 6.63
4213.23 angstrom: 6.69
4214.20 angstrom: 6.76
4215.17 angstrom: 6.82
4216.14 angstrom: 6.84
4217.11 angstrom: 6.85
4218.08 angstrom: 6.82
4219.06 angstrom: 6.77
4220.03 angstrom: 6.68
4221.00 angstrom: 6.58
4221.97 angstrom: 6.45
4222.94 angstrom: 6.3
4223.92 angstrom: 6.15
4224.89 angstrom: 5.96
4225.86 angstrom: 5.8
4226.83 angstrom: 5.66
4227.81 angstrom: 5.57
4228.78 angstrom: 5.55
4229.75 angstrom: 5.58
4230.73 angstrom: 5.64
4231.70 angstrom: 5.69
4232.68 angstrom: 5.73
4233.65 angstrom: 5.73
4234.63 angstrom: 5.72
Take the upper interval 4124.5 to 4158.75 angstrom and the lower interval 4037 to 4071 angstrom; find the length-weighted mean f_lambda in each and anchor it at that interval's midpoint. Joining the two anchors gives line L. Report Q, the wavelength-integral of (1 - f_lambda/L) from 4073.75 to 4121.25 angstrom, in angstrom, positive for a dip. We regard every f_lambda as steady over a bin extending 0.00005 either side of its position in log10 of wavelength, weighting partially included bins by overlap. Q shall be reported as 2.43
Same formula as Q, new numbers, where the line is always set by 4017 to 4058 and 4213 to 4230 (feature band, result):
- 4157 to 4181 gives 1.42 angstrom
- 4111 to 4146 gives 1.43 angstrom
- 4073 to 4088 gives 0.81 angstrom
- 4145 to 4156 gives 1.02 angstrom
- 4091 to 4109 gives 3.83 angstrom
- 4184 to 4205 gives 0.68 angstrom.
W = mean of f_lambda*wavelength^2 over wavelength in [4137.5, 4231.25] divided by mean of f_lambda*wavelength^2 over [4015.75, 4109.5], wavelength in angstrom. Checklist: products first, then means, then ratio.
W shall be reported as 1.1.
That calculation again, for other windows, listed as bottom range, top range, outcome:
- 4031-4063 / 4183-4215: 1.06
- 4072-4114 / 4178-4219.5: 1.15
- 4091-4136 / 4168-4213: 1.08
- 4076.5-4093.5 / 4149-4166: 1.01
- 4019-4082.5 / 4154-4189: 1.01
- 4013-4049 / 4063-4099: 0.86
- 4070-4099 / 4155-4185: 1.06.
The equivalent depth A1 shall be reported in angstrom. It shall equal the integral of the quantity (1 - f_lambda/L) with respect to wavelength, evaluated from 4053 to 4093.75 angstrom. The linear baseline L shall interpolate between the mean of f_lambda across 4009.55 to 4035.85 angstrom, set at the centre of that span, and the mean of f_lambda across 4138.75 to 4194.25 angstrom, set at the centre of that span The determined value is 4.3 angstrom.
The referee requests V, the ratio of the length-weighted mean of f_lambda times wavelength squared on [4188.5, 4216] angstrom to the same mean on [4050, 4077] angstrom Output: 1.17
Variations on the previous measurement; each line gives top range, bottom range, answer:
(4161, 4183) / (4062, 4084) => 1.07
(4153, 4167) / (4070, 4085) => 1.06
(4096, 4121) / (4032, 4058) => 0.89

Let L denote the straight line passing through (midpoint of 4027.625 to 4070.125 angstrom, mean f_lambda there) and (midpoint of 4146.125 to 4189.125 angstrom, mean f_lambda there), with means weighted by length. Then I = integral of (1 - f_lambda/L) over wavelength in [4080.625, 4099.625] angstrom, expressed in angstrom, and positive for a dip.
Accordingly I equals 1.1 angstrom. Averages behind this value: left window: 6.25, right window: 6.01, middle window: 5.83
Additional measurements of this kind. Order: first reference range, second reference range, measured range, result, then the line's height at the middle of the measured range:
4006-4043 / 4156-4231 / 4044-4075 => 3.6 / 6.77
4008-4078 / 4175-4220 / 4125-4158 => 1.1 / 6.33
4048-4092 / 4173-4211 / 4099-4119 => 1.2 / 6.04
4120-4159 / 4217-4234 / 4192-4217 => -1.2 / 6.08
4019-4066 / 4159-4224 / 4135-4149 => 0.4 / 6.33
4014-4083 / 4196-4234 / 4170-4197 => 1.5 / 6.29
